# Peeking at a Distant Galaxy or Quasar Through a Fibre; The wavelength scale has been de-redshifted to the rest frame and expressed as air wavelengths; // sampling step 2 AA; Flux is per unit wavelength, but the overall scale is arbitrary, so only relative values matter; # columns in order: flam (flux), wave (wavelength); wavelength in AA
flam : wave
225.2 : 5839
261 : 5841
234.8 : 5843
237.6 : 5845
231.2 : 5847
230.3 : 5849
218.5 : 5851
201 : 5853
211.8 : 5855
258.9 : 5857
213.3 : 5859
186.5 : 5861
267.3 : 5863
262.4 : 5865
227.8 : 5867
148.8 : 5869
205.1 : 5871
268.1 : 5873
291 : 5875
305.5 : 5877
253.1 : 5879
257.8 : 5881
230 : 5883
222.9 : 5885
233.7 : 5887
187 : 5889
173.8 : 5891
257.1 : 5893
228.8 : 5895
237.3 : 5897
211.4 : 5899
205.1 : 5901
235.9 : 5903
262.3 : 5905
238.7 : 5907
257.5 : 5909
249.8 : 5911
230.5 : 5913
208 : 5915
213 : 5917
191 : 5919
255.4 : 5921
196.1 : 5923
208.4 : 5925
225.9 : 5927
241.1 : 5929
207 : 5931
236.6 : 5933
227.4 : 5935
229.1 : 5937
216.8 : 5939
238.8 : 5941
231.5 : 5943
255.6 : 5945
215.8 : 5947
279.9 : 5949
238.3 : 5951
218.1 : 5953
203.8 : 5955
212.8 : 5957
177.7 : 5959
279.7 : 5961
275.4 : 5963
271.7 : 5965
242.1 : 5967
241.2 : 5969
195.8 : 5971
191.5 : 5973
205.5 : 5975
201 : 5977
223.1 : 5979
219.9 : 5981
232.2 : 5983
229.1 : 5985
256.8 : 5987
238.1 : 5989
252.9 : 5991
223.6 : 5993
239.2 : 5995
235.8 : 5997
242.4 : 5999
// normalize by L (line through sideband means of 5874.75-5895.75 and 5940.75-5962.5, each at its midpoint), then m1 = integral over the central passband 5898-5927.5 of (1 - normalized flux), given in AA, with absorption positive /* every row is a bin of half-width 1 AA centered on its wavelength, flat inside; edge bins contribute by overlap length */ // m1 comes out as 1.3 AA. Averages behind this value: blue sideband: 238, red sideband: 233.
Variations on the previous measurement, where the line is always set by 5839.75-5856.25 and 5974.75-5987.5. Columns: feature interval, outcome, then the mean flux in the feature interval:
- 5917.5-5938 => 0.38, 222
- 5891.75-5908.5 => -0.56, 234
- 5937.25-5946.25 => -0.37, 235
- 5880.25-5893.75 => 0.32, 222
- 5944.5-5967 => -1.41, 239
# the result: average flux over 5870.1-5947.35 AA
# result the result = 232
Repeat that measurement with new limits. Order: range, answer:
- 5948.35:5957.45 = 230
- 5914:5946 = 224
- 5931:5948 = 230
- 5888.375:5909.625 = 227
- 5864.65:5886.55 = 242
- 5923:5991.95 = 230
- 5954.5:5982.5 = 225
